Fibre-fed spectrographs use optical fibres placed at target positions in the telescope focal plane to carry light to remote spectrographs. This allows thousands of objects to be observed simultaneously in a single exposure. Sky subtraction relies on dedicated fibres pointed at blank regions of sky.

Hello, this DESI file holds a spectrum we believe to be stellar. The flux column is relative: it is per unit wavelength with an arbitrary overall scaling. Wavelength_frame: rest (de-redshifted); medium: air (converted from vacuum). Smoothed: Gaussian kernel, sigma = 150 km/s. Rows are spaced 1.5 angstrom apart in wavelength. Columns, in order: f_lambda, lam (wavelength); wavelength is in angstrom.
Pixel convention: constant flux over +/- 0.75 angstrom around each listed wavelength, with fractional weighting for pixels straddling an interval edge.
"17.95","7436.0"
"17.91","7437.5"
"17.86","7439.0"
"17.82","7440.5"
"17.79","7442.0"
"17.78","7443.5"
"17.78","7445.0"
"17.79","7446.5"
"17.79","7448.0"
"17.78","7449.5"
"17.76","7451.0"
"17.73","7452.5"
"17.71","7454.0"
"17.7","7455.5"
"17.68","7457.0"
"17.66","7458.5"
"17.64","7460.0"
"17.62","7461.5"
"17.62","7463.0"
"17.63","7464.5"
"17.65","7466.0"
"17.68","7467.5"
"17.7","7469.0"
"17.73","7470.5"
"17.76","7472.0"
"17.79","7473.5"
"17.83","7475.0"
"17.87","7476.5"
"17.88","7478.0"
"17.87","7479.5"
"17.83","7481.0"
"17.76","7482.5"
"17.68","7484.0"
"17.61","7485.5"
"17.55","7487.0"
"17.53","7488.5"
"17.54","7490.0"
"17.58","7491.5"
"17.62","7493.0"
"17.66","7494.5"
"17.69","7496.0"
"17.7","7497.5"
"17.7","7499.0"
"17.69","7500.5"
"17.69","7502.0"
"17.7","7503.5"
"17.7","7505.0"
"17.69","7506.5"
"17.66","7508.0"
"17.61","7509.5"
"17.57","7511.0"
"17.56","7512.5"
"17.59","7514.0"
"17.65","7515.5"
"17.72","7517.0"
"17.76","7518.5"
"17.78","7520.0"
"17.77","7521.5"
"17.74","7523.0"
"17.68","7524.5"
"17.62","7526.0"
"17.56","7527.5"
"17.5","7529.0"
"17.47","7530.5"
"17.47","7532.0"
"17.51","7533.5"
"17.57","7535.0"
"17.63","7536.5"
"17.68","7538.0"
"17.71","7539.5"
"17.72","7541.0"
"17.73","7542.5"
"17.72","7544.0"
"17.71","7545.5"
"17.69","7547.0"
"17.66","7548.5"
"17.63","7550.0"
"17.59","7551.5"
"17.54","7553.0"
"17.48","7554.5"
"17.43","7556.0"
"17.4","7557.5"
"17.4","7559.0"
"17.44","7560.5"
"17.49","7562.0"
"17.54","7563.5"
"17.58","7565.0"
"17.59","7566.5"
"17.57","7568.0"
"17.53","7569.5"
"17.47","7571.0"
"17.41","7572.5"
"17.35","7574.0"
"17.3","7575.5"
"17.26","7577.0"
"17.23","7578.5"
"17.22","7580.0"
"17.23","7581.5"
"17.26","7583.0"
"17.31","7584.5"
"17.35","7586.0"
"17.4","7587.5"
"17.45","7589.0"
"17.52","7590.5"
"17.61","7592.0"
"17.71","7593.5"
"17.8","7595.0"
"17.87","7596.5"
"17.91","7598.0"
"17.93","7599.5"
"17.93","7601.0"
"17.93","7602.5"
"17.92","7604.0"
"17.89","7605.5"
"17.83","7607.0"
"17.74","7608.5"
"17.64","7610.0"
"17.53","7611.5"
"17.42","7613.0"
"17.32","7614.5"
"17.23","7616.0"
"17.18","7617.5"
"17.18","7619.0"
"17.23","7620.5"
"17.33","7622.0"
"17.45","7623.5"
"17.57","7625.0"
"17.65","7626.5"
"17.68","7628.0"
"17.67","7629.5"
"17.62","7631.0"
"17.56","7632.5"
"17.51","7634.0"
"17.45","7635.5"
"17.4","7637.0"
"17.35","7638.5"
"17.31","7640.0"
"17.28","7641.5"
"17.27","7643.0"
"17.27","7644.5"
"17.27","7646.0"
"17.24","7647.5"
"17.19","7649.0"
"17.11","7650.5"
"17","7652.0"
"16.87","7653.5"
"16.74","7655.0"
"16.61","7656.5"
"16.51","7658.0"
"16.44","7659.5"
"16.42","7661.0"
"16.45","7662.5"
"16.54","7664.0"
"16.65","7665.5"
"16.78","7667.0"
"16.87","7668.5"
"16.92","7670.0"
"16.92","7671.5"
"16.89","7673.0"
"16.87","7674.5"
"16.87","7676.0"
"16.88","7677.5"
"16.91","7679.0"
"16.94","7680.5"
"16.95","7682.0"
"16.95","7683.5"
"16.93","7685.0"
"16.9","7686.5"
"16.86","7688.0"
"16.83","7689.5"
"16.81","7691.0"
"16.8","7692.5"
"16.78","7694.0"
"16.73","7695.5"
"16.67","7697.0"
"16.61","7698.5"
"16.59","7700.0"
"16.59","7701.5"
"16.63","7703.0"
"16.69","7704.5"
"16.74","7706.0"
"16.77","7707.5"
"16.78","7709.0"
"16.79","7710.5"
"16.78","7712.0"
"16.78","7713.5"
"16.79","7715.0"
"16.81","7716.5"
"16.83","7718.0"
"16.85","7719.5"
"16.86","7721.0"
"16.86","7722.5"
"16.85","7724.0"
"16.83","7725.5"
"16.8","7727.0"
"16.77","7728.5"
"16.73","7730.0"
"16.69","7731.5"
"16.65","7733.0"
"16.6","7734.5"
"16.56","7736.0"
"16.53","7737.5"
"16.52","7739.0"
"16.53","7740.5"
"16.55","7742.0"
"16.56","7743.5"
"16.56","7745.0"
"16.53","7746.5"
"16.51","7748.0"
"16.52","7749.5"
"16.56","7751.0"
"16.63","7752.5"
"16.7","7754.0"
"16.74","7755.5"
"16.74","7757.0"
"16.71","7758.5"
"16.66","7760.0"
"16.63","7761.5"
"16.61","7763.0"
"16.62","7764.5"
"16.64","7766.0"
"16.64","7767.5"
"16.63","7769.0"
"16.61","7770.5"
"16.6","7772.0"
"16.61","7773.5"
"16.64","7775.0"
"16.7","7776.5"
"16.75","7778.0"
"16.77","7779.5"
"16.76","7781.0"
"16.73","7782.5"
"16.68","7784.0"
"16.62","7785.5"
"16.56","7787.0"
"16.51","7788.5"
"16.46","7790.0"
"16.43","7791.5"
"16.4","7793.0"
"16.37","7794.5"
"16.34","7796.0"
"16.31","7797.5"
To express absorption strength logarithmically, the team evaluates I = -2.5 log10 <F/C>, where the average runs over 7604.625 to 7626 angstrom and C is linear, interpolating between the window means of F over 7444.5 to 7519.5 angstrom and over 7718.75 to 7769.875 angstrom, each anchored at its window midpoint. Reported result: -0.02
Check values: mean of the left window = 17.7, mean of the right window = 16.7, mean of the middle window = 17.5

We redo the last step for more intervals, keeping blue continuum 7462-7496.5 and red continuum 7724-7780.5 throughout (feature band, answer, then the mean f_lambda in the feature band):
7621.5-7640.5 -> -0.025 mag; 17.5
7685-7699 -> 0.006 mag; 16.8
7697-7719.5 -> 0.005 mag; 16.7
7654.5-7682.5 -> 0.014 mag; 16.7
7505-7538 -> -0.006 mag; 17.6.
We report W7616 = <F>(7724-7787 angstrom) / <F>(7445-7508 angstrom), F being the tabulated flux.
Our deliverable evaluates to 0.94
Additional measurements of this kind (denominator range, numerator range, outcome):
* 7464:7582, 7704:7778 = 0.95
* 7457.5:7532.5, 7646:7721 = 0.95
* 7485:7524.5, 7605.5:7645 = 0.99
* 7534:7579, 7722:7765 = 0.95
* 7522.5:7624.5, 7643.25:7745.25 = 0.96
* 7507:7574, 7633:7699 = 0.96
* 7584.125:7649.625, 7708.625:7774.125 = 0.95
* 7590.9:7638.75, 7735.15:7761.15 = 0.94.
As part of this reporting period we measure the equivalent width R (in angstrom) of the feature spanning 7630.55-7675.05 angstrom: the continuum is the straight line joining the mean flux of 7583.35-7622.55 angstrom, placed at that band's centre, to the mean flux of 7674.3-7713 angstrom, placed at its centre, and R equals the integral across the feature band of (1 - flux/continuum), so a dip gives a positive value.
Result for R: 0.4 angstrom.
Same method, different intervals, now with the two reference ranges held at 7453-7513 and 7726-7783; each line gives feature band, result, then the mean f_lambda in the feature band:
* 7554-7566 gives -0.06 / 17.5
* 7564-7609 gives -0.74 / 17.6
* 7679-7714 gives 0.17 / 16.8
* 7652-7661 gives 0.20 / 16.6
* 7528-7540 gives -0.05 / 17.6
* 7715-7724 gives -0.03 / 16.8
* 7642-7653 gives -0.09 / 17.2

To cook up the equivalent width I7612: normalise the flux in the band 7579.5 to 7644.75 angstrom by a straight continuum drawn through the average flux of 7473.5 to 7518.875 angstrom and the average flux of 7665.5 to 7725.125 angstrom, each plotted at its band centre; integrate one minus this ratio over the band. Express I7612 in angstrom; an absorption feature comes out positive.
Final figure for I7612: -1.3 angstrom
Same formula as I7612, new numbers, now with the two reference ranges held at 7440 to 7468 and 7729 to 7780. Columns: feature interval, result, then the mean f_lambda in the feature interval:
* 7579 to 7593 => -0.1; 17.4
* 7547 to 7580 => -0.3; 17.5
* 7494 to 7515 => -0.2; 17.7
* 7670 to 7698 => 0.0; 16.9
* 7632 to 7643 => -0.2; 17.4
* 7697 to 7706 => 0.1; 16.6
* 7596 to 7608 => -0.5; 17.9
